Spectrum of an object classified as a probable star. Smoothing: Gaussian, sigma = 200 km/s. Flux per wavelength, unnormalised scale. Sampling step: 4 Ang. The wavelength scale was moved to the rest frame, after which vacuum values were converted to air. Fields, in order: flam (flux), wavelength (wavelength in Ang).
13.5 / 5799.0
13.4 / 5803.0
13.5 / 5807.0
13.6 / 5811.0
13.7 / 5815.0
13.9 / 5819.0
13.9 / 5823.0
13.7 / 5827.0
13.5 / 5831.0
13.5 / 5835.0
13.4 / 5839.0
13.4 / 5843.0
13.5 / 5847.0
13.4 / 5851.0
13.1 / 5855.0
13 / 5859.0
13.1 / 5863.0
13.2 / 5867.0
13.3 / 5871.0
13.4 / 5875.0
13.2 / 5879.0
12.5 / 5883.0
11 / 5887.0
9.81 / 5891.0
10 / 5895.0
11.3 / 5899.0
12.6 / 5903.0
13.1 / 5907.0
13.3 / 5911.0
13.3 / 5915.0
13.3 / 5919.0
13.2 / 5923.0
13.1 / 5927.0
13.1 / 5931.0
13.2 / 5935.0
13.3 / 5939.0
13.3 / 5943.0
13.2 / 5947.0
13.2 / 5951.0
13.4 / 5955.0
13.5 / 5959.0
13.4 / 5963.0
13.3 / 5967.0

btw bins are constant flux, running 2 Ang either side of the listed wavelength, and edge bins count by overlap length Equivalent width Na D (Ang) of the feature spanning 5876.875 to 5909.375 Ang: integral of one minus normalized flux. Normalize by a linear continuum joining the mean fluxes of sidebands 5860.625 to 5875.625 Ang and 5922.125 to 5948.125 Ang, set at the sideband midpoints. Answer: 3.7 Ang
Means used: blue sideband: 13.2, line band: 11.7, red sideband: 13.2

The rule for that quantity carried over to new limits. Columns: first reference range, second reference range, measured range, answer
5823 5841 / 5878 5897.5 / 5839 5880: -2.9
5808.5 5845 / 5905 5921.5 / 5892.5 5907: 2.0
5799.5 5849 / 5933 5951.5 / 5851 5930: 4.7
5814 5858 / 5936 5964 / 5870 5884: 0.3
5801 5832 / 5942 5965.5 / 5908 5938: 0.4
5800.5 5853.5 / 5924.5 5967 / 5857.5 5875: 0.4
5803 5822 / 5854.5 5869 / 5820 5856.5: -0.4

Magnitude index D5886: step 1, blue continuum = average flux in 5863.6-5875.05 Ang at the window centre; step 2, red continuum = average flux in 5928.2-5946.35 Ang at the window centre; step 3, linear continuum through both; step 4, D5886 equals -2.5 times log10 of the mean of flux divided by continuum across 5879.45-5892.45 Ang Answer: 0.16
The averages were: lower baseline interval 13.3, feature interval 11.4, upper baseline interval 13.2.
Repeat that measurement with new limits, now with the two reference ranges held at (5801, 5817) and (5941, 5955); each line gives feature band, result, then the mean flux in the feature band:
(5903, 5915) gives 0.02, 13.1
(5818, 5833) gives -0.02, 13.7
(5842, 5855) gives 0.01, 13.4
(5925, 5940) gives 0.01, 13.2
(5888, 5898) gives 0.30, 10.2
